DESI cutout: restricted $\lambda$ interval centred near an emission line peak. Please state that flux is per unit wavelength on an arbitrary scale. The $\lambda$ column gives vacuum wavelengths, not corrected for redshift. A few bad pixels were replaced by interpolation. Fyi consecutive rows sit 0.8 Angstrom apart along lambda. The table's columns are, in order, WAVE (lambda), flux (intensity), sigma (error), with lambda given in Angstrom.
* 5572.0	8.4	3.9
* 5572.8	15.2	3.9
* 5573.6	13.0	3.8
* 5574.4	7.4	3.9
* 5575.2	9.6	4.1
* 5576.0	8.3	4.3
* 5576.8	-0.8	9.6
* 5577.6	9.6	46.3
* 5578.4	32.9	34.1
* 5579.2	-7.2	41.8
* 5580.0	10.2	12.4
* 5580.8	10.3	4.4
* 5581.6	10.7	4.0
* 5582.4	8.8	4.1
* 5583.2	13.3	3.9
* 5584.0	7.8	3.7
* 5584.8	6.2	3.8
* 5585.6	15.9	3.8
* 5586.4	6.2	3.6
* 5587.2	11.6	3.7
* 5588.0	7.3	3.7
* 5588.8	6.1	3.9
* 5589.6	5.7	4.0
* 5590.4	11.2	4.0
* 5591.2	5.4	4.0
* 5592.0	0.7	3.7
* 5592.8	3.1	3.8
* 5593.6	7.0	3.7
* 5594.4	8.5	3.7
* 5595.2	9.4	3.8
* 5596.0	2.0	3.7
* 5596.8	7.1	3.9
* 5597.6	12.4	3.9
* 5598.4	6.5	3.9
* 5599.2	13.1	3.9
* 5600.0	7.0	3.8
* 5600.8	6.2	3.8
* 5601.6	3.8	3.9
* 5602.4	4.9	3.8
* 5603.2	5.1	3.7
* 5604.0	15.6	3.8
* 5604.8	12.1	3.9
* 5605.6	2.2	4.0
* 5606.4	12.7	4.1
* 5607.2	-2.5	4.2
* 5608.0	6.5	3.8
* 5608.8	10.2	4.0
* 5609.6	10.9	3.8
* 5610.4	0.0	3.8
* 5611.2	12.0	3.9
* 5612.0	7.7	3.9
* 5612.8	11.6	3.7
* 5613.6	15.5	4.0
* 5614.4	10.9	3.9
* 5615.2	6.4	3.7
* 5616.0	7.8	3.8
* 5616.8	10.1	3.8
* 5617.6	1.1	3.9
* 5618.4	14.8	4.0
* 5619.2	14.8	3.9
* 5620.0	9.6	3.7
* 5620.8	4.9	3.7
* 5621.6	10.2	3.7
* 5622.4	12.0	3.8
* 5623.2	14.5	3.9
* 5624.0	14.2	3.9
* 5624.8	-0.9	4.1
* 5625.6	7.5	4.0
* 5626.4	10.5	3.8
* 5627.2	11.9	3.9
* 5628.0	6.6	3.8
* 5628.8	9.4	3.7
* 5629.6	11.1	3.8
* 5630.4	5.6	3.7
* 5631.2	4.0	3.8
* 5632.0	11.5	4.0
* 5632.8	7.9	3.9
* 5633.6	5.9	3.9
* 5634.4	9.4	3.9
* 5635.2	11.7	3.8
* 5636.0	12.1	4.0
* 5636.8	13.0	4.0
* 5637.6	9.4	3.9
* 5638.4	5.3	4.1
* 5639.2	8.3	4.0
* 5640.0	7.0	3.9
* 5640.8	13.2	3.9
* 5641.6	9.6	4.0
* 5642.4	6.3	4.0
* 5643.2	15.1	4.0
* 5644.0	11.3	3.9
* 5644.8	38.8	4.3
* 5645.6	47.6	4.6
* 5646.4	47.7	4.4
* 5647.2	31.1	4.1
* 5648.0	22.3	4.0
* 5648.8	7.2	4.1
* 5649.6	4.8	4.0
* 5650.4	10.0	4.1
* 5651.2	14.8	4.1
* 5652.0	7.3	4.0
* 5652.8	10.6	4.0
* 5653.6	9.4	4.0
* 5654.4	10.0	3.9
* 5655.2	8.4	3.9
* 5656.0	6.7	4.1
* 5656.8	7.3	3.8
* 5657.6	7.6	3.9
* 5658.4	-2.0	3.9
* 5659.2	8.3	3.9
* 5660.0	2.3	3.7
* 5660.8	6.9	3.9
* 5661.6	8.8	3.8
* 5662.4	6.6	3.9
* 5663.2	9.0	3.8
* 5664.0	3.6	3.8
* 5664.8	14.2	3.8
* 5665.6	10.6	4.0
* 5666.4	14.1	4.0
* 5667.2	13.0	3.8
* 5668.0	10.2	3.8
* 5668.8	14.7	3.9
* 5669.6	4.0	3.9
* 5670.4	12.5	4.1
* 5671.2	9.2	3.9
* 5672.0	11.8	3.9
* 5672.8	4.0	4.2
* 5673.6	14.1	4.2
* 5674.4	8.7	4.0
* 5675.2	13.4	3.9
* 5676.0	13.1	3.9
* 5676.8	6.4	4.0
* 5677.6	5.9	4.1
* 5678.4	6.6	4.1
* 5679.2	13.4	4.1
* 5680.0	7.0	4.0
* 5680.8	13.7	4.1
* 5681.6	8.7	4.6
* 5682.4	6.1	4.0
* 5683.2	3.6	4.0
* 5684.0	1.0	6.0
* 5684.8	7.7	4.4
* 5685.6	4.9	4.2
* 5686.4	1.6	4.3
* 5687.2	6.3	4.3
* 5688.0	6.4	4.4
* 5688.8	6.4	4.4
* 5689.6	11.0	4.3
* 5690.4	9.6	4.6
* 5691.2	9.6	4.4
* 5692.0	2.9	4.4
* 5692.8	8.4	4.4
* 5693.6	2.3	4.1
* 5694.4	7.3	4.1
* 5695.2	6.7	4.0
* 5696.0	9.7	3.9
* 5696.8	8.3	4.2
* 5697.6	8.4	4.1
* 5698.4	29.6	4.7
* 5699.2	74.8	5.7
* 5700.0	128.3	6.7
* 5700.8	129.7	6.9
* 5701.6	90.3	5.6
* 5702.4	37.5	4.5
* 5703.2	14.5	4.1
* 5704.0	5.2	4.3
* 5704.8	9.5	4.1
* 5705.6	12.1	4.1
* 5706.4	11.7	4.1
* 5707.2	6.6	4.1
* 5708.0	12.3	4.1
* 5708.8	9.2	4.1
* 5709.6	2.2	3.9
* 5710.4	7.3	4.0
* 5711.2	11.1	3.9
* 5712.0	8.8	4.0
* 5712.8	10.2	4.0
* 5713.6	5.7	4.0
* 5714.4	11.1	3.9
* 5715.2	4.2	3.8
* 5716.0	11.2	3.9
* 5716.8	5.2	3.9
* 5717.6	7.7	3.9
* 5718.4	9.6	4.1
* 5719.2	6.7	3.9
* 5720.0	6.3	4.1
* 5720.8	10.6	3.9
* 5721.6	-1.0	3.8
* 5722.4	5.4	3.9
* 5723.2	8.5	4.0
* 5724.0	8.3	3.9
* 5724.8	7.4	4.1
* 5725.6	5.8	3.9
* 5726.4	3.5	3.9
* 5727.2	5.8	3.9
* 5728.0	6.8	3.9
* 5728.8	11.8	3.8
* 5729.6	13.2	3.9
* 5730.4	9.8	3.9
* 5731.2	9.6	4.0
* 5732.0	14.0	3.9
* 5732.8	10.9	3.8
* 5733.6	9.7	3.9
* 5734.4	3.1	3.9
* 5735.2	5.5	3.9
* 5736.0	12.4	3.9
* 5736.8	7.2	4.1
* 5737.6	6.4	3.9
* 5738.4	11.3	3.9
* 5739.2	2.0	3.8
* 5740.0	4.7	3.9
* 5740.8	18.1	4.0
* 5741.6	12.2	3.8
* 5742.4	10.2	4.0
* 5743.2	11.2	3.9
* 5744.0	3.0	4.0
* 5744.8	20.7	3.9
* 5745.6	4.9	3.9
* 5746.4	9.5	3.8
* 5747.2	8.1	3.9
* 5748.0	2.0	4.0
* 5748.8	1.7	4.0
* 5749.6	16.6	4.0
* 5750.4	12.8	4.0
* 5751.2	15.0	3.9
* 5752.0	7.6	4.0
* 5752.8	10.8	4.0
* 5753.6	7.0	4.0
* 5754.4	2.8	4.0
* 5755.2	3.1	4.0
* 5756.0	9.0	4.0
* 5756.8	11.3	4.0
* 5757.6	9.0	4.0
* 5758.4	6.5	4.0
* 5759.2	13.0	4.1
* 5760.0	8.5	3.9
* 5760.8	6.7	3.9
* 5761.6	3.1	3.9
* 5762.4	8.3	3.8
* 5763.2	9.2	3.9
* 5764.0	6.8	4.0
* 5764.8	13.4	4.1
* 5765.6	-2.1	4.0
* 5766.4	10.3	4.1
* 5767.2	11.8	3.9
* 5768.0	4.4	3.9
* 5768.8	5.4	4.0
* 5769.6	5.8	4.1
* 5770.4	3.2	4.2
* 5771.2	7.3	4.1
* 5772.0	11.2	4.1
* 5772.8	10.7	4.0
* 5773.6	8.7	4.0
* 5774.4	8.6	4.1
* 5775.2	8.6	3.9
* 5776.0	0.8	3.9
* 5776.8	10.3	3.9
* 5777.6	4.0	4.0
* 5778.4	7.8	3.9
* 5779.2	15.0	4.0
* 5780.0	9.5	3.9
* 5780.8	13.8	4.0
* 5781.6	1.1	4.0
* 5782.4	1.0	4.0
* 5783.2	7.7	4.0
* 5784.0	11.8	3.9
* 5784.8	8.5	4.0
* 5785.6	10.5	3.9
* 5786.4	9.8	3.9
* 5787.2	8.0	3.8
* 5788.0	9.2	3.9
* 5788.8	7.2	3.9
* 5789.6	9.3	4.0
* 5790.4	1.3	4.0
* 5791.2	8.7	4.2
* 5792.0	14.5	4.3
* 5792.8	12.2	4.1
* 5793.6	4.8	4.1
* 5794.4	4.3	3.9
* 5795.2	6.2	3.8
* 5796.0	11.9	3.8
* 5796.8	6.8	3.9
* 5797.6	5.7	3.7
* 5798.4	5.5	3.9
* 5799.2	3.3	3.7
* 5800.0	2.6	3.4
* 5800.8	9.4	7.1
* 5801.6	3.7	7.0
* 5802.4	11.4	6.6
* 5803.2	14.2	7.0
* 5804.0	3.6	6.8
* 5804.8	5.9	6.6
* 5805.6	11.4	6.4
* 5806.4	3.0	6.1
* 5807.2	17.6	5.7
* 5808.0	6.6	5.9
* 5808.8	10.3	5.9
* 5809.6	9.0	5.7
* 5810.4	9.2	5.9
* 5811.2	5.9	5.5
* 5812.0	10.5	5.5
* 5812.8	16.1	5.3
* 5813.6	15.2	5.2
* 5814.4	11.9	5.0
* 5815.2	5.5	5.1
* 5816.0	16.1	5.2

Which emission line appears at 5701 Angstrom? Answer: [O III] 5007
